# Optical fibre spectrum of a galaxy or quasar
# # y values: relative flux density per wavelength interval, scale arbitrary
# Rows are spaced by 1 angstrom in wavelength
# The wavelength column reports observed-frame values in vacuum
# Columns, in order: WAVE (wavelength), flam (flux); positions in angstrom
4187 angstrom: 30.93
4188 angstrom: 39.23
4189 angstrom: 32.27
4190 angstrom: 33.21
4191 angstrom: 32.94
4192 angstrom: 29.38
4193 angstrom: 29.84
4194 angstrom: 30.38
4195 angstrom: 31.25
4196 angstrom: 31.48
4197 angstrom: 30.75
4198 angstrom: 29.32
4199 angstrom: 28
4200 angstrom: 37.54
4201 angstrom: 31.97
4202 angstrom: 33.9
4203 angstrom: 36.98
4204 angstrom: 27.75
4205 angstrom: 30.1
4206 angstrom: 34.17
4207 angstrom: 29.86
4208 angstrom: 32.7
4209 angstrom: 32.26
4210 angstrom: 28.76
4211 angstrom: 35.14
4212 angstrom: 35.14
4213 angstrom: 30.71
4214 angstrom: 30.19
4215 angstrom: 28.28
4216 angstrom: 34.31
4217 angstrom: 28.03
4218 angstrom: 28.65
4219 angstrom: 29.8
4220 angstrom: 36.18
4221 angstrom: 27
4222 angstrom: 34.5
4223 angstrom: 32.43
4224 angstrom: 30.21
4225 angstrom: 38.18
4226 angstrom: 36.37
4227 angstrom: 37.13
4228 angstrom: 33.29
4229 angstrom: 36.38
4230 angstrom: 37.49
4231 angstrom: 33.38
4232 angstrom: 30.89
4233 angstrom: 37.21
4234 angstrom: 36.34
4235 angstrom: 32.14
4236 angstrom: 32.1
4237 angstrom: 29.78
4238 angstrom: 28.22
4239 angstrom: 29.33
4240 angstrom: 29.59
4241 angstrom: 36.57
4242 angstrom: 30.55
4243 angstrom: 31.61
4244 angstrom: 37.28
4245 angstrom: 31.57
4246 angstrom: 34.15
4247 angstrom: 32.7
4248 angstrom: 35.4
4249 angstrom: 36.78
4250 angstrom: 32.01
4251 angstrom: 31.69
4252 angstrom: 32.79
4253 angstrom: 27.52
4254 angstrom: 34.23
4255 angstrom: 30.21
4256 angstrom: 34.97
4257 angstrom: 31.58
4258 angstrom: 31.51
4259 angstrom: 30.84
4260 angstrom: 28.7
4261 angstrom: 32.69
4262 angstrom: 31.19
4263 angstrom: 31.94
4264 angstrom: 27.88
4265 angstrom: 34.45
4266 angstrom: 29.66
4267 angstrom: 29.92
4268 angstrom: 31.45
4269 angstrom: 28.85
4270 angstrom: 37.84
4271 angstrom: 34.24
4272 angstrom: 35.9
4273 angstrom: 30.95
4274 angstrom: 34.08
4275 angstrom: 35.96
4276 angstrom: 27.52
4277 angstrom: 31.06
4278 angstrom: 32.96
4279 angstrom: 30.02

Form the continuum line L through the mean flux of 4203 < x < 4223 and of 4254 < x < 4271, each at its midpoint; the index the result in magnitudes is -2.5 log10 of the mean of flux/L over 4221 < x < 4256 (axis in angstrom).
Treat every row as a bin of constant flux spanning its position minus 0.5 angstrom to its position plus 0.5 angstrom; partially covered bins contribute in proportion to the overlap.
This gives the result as -0.06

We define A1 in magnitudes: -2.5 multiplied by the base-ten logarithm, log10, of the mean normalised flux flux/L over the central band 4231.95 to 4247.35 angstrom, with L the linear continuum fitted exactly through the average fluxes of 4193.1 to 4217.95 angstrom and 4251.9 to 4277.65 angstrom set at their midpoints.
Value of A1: -0.03 mag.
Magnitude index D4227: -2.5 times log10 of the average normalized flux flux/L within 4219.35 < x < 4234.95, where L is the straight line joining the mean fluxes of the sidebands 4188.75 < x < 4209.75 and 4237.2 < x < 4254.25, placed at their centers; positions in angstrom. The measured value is -0.07 mag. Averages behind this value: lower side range 31.7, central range 34.4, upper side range 32.4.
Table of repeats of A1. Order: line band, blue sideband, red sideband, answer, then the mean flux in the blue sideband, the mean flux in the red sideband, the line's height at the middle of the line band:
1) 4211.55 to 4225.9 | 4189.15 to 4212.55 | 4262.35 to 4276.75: 0.00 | 31.9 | 32.2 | 31.9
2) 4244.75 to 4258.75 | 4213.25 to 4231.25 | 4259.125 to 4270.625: -0.03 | 32.8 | 31.3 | 31.8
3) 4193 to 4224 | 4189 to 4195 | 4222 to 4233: 0.04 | 31.3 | 34.7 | 32.9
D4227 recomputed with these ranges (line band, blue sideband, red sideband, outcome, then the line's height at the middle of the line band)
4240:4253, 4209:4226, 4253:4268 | -0.058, 31.5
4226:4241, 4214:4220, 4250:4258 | -0.078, 31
